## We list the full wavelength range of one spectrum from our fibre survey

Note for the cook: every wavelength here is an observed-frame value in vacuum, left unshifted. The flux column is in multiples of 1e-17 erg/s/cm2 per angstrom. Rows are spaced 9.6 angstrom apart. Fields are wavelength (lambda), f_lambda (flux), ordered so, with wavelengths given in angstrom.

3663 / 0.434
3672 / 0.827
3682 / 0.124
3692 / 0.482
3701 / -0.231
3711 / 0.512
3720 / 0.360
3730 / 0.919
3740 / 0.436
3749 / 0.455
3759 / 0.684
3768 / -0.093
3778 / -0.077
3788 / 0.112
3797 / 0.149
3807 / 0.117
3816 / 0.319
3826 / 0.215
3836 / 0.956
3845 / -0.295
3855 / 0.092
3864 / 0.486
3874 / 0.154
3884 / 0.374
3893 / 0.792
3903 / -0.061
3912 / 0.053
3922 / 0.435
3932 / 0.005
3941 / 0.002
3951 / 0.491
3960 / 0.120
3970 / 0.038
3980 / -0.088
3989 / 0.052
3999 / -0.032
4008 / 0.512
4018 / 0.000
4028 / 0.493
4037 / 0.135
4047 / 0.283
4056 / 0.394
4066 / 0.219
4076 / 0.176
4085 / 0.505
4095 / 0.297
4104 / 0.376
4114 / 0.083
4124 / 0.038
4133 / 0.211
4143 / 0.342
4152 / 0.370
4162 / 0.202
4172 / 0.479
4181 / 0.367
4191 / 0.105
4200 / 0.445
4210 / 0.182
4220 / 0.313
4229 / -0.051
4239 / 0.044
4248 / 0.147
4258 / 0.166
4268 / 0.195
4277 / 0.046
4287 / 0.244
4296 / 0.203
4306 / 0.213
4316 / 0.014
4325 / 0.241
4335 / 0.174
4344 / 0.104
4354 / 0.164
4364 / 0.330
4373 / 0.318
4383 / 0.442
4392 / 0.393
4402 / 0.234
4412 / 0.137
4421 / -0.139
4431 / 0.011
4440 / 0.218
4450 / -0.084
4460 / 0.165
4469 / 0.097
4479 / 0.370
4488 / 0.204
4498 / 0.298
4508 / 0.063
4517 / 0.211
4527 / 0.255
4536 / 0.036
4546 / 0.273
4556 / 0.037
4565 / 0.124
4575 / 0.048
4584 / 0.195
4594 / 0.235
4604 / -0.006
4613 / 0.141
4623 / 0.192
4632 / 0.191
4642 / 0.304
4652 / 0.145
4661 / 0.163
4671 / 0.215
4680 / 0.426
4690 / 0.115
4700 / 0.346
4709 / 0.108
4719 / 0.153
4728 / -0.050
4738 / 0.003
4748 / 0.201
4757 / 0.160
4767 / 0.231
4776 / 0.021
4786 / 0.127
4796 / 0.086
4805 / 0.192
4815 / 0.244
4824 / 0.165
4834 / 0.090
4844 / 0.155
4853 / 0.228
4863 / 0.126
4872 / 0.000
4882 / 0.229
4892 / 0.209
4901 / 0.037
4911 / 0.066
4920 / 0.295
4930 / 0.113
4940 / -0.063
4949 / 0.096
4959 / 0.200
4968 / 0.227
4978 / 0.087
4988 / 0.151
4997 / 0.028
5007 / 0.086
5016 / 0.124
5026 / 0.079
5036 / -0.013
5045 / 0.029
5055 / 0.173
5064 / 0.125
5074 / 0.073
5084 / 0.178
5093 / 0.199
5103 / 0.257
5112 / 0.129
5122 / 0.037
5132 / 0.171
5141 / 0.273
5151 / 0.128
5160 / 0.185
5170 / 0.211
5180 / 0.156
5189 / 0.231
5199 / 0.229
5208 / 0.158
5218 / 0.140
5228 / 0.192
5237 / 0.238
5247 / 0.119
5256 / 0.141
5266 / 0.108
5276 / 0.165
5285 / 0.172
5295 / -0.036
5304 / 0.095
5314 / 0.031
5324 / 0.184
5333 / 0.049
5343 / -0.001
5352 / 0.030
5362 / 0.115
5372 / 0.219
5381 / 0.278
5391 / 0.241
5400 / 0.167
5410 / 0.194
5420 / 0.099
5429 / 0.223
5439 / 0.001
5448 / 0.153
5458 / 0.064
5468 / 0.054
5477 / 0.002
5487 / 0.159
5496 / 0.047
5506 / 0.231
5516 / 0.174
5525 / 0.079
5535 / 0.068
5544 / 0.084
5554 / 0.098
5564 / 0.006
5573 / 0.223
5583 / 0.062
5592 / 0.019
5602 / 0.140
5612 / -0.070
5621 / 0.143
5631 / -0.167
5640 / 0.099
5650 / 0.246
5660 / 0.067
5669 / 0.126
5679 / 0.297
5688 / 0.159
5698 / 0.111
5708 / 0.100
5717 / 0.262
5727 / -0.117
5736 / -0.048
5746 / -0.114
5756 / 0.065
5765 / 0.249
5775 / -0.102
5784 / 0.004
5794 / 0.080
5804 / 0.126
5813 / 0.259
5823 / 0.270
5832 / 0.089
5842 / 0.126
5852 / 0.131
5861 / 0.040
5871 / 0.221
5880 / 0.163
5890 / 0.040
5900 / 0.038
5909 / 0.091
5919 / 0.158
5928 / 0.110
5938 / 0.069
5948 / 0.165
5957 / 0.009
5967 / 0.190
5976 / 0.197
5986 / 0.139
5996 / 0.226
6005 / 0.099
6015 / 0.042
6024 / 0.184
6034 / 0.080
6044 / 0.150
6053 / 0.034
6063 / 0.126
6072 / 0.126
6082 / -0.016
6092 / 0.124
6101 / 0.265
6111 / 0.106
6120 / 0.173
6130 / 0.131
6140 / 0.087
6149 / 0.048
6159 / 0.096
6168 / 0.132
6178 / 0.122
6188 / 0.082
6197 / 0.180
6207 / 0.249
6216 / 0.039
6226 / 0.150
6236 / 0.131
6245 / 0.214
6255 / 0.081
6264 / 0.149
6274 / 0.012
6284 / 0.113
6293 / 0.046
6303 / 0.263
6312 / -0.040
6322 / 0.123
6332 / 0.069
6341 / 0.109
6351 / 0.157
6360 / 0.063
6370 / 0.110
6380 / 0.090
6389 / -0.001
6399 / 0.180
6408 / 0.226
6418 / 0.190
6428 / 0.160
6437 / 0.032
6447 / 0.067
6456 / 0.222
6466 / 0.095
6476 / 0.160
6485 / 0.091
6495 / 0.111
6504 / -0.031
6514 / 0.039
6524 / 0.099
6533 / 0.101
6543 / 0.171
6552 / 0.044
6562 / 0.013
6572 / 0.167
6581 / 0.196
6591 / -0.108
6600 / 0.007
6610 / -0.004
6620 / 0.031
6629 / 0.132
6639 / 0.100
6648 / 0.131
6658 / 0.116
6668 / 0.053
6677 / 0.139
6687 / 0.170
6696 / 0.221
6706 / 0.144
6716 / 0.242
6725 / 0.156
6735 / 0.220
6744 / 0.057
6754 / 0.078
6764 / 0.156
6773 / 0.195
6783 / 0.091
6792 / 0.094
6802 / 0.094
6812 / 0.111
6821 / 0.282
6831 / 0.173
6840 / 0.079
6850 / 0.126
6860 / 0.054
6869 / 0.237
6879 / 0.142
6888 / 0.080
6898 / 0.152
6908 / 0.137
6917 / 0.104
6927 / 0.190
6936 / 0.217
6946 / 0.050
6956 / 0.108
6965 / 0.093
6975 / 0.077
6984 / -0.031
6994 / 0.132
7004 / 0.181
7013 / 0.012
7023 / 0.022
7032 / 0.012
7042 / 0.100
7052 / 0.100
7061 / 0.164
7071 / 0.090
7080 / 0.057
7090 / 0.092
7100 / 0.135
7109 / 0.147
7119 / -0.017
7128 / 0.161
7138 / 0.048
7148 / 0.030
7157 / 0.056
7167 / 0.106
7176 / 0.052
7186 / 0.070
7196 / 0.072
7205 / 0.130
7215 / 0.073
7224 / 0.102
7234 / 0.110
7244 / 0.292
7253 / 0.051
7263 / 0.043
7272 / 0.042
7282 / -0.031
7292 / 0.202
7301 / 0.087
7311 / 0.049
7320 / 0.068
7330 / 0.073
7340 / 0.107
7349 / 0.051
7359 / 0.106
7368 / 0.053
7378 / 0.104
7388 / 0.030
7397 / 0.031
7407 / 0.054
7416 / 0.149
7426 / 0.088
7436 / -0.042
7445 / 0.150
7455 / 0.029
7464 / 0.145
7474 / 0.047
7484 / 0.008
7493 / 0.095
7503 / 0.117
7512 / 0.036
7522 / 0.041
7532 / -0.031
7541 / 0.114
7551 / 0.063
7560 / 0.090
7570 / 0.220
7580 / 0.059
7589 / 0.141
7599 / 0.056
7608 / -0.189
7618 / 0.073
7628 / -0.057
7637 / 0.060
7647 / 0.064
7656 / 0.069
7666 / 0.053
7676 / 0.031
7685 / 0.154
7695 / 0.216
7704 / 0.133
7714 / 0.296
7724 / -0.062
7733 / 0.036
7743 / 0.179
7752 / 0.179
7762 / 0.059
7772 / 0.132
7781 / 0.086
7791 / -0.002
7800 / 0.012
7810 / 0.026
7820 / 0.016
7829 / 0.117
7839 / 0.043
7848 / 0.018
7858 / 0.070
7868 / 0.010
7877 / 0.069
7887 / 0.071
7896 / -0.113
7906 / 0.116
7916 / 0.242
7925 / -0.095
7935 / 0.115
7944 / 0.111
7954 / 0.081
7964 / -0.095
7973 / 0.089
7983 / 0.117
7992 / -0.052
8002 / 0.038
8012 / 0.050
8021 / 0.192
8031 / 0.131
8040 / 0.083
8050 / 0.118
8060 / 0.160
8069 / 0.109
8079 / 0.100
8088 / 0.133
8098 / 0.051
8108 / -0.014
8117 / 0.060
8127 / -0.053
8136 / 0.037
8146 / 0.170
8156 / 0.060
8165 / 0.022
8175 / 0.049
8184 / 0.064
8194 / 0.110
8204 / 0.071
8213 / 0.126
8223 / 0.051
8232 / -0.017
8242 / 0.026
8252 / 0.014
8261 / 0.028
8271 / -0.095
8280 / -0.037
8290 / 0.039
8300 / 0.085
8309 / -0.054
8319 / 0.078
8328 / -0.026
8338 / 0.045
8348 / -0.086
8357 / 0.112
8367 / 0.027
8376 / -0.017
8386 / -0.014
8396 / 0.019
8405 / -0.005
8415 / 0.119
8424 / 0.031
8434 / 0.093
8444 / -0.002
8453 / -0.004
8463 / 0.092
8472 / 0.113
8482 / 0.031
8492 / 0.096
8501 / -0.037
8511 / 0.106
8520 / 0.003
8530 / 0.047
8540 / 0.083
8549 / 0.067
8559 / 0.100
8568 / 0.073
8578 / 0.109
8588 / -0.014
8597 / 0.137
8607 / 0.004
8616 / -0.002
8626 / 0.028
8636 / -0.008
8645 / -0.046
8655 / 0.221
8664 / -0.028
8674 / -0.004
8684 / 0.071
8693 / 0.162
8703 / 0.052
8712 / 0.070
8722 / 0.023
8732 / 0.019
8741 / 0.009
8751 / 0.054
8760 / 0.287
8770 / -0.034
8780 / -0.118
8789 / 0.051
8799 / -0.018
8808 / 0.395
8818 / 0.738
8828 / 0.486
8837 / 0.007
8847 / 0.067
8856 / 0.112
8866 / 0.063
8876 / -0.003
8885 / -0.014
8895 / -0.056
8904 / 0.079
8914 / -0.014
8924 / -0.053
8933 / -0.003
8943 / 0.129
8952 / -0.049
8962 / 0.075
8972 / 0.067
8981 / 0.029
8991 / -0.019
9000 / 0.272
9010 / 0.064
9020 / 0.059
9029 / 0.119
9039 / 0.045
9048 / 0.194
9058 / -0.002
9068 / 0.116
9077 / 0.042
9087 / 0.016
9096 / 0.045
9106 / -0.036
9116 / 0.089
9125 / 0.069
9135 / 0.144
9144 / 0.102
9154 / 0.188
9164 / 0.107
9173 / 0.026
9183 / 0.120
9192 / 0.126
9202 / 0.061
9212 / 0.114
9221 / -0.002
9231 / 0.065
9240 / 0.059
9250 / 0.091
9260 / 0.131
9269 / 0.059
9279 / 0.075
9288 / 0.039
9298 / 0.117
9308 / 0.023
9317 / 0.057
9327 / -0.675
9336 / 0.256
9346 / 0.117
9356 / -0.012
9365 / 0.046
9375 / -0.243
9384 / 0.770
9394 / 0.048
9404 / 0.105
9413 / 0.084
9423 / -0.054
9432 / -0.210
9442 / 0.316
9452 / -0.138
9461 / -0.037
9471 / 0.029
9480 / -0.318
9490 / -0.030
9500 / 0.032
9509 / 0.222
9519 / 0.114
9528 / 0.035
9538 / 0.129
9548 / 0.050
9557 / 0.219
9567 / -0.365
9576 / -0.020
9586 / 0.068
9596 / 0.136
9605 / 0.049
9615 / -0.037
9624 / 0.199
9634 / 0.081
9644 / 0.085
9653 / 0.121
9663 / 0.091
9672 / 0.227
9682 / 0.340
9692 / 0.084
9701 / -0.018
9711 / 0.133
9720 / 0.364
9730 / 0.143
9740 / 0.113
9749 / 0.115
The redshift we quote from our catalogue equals 1.36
